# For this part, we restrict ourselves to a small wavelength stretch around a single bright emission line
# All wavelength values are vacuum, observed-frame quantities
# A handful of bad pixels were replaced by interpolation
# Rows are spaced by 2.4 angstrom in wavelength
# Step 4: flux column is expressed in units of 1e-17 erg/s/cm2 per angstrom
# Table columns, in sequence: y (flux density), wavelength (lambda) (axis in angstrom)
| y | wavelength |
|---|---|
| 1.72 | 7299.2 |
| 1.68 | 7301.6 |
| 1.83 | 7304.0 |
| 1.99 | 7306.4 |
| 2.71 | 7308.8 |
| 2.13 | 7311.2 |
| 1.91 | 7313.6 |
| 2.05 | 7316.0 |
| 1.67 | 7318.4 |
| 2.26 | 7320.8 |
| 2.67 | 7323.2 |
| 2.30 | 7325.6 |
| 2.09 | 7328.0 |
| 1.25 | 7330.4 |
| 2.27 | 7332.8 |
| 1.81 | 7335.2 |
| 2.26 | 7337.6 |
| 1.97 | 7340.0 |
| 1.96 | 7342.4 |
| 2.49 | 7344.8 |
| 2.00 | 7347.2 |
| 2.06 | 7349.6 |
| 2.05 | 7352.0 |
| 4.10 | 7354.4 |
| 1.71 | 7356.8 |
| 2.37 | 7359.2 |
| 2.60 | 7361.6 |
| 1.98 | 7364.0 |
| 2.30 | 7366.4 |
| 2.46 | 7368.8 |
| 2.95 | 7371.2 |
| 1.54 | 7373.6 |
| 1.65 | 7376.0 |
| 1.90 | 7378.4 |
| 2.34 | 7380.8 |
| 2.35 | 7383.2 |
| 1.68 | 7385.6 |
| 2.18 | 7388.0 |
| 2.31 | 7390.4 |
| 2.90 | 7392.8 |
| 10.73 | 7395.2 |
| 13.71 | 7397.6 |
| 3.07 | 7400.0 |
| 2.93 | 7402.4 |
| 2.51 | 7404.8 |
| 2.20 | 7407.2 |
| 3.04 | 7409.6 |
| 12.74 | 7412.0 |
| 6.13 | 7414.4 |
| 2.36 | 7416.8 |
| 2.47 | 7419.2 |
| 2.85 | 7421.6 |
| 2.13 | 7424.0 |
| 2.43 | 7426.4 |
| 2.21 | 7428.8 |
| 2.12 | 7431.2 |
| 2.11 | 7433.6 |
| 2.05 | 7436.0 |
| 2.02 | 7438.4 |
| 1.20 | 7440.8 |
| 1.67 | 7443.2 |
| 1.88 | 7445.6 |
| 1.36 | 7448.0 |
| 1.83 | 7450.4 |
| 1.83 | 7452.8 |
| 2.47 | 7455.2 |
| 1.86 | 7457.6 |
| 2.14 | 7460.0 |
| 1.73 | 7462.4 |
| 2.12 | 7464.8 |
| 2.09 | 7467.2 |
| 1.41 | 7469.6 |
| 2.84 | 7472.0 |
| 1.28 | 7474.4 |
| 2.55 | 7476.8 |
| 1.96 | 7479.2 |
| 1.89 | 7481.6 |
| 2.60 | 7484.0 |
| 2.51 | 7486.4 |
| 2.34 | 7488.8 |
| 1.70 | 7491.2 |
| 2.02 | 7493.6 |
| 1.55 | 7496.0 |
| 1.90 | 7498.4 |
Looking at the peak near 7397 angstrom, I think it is [S II] 6716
